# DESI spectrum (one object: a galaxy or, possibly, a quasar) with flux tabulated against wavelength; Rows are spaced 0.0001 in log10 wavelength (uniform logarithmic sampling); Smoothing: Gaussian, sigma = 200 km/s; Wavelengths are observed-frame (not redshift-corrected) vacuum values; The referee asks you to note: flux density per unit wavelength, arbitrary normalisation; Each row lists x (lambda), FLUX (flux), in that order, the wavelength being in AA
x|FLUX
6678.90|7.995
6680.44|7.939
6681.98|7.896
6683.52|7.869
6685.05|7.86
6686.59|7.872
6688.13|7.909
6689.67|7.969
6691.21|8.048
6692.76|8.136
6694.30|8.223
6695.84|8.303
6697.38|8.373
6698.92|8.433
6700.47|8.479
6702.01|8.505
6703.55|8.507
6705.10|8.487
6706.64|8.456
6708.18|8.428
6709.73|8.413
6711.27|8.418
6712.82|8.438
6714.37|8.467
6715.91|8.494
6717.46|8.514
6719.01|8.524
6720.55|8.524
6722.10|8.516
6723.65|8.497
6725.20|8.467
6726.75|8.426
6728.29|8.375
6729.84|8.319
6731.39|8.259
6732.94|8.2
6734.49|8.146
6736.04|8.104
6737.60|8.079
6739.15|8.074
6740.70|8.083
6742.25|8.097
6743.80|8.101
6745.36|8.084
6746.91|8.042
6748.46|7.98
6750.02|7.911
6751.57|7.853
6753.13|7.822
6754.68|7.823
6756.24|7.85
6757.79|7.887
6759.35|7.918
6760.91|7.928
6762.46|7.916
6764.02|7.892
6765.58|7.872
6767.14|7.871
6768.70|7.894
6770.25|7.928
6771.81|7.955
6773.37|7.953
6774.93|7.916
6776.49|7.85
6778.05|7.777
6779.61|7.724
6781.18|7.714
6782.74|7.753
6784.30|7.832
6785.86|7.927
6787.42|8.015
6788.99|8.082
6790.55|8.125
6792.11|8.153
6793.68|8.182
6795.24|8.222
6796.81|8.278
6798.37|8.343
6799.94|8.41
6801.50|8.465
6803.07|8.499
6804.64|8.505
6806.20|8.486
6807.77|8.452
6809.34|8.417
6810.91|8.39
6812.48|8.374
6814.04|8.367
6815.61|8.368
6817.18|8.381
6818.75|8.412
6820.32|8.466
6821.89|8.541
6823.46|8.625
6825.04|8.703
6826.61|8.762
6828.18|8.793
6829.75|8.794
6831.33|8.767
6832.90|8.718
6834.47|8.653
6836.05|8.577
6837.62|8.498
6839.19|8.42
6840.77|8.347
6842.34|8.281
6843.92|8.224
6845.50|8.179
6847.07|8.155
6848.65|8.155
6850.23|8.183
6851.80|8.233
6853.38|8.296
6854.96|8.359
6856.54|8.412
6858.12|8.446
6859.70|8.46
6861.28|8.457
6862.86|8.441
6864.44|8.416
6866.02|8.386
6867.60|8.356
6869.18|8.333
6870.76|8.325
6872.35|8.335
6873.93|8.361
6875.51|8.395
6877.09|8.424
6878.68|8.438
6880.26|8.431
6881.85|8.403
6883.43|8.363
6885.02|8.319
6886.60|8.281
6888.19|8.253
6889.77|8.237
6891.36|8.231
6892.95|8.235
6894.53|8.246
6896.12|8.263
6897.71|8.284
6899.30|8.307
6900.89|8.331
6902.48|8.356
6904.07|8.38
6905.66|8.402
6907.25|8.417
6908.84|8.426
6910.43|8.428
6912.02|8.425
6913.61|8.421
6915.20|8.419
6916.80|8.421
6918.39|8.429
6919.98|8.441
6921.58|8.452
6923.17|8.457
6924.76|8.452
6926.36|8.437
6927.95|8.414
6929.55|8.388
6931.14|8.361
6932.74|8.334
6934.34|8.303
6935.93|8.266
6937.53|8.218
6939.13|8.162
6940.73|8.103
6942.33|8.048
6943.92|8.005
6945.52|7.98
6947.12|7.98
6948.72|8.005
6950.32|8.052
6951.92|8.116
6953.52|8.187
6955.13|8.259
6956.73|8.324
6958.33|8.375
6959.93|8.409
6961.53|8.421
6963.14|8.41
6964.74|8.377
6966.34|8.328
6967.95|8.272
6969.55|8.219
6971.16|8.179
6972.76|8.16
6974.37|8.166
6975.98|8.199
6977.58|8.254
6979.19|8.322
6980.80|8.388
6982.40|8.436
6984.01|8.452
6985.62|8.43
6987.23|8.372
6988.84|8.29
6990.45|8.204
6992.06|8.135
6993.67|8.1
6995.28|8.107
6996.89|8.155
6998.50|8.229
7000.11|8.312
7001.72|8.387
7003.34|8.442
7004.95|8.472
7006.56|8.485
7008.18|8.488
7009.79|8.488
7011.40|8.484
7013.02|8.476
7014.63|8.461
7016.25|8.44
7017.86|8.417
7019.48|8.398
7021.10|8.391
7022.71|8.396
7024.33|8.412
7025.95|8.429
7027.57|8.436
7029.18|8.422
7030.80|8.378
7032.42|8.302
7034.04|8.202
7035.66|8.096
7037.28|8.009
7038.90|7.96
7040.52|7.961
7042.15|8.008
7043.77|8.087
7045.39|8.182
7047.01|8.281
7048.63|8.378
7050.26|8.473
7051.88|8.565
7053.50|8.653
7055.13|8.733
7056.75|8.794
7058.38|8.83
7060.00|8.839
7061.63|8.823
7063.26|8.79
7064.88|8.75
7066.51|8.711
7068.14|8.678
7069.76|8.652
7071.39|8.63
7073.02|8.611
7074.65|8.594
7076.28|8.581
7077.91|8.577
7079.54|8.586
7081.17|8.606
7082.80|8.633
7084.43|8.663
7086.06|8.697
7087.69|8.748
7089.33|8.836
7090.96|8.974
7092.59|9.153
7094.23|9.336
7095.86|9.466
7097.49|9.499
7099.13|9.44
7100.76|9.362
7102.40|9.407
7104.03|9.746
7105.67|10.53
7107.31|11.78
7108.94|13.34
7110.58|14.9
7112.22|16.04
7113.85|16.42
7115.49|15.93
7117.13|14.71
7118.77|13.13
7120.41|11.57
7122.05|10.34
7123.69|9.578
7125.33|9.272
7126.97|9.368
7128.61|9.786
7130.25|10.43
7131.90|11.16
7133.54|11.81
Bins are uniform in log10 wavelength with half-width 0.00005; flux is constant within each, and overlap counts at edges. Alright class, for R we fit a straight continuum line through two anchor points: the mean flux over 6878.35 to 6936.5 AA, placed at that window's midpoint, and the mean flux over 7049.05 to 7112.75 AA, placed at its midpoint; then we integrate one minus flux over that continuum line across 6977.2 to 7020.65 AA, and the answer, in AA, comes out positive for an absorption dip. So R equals 2.70 AA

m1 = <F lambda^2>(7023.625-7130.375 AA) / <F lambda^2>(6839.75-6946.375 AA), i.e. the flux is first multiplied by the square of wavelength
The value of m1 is 1.2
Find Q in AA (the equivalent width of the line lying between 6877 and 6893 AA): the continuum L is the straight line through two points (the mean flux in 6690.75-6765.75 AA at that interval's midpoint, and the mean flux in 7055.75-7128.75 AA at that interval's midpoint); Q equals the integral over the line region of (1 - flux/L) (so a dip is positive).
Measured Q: 1.23 AA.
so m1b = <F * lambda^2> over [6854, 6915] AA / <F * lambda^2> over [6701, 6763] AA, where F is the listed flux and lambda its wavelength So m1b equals 1.06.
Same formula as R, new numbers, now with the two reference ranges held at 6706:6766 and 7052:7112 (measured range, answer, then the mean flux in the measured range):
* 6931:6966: 2.7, 8.21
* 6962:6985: 1.8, 8.3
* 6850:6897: 1.7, 8.35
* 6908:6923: 0.6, 8.43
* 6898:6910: 0.5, 8.37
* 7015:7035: 1.7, 8.38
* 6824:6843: -0.2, 8.61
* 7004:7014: 0.7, 8.49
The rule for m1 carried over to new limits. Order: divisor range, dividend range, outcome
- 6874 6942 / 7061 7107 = 1.13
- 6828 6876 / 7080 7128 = 1.38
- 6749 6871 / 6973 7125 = 1.19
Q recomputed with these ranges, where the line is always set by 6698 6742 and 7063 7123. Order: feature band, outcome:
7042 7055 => 2.20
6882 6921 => 4.04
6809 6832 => 0.90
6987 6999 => 1.95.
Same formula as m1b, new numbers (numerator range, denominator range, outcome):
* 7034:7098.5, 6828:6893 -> 1.09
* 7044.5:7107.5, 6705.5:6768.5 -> 1.20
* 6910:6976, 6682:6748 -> 1.07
